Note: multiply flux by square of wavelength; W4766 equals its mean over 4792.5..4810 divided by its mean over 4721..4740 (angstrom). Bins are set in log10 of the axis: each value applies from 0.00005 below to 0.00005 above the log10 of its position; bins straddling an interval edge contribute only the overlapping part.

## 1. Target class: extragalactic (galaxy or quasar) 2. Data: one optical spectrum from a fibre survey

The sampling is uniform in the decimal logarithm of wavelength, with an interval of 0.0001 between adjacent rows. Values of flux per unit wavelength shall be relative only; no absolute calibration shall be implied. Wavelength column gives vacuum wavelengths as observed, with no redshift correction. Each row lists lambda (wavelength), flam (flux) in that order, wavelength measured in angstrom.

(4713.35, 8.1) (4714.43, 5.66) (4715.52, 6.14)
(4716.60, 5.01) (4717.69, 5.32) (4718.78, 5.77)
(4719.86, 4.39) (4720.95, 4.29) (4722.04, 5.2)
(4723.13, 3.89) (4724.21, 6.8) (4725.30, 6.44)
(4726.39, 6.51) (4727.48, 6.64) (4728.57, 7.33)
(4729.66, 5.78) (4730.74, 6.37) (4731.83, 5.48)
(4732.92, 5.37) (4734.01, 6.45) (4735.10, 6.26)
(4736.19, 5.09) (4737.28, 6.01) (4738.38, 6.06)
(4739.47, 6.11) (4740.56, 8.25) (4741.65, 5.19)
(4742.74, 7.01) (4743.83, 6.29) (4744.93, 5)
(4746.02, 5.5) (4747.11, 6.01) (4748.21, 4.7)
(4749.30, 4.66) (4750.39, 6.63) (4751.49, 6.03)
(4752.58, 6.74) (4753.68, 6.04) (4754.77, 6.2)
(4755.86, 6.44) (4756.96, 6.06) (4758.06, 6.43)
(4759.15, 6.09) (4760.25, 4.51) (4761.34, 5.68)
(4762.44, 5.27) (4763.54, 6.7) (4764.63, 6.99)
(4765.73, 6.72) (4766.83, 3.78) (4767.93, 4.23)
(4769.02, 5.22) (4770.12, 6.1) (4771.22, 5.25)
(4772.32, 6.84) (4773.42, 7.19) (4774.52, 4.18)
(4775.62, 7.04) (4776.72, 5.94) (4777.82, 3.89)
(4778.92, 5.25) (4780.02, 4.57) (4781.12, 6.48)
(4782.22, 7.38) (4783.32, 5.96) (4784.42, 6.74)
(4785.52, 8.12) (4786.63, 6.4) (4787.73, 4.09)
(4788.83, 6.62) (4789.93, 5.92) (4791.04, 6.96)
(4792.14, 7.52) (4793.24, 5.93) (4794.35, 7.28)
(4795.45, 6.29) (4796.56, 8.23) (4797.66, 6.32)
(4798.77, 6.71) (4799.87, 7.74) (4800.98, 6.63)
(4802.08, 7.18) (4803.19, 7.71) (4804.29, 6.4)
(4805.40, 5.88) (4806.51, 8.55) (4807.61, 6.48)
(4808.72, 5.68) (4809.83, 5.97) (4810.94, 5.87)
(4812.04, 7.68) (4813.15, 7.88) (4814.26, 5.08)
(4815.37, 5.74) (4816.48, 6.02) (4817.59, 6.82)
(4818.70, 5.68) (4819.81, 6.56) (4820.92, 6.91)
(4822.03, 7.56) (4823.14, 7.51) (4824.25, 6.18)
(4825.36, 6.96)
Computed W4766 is 1.19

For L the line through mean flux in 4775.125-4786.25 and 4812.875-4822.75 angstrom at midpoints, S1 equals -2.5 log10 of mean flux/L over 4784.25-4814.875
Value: -0.069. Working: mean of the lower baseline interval 6.14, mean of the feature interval 6.71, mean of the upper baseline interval 6.45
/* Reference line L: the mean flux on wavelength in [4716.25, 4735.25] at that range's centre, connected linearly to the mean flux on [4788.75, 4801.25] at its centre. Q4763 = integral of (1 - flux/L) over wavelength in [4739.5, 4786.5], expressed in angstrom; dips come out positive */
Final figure 2.9 angstrom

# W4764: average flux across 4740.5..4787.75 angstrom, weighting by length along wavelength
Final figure 5.9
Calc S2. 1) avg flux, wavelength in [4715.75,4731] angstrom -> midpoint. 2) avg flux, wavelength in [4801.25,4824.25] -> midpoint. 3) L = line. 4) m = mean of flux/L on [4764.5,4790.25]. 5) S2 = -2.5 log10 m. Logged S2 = 0.075 mag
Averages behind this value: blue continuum 5.69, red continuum 6.65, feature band 5.85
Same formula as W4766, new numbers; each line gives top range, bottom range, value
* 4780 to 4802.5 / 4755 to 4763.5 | 1.16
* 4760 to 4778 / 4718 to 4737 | 1.00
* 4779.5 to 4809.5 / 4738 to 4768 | 1.14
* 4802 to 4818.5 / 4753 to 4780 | 1.17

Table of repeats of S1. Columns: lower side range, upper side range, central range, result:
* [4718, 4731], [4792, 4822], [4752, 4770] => 0.06 mag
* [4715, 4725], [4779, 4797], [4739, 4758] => -0.06 mag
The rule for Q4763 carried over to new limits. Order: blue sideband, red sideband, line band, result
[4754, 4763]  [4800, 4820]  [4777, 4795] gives 0.12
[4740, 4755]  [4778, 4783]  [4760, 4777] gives 0.34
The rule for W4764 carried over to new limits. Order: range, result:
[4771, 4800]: 6.32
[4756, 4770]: 5.68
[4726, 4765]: 6.05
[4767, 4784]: 5.67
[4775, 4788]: 6.02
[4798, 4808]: 7.03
